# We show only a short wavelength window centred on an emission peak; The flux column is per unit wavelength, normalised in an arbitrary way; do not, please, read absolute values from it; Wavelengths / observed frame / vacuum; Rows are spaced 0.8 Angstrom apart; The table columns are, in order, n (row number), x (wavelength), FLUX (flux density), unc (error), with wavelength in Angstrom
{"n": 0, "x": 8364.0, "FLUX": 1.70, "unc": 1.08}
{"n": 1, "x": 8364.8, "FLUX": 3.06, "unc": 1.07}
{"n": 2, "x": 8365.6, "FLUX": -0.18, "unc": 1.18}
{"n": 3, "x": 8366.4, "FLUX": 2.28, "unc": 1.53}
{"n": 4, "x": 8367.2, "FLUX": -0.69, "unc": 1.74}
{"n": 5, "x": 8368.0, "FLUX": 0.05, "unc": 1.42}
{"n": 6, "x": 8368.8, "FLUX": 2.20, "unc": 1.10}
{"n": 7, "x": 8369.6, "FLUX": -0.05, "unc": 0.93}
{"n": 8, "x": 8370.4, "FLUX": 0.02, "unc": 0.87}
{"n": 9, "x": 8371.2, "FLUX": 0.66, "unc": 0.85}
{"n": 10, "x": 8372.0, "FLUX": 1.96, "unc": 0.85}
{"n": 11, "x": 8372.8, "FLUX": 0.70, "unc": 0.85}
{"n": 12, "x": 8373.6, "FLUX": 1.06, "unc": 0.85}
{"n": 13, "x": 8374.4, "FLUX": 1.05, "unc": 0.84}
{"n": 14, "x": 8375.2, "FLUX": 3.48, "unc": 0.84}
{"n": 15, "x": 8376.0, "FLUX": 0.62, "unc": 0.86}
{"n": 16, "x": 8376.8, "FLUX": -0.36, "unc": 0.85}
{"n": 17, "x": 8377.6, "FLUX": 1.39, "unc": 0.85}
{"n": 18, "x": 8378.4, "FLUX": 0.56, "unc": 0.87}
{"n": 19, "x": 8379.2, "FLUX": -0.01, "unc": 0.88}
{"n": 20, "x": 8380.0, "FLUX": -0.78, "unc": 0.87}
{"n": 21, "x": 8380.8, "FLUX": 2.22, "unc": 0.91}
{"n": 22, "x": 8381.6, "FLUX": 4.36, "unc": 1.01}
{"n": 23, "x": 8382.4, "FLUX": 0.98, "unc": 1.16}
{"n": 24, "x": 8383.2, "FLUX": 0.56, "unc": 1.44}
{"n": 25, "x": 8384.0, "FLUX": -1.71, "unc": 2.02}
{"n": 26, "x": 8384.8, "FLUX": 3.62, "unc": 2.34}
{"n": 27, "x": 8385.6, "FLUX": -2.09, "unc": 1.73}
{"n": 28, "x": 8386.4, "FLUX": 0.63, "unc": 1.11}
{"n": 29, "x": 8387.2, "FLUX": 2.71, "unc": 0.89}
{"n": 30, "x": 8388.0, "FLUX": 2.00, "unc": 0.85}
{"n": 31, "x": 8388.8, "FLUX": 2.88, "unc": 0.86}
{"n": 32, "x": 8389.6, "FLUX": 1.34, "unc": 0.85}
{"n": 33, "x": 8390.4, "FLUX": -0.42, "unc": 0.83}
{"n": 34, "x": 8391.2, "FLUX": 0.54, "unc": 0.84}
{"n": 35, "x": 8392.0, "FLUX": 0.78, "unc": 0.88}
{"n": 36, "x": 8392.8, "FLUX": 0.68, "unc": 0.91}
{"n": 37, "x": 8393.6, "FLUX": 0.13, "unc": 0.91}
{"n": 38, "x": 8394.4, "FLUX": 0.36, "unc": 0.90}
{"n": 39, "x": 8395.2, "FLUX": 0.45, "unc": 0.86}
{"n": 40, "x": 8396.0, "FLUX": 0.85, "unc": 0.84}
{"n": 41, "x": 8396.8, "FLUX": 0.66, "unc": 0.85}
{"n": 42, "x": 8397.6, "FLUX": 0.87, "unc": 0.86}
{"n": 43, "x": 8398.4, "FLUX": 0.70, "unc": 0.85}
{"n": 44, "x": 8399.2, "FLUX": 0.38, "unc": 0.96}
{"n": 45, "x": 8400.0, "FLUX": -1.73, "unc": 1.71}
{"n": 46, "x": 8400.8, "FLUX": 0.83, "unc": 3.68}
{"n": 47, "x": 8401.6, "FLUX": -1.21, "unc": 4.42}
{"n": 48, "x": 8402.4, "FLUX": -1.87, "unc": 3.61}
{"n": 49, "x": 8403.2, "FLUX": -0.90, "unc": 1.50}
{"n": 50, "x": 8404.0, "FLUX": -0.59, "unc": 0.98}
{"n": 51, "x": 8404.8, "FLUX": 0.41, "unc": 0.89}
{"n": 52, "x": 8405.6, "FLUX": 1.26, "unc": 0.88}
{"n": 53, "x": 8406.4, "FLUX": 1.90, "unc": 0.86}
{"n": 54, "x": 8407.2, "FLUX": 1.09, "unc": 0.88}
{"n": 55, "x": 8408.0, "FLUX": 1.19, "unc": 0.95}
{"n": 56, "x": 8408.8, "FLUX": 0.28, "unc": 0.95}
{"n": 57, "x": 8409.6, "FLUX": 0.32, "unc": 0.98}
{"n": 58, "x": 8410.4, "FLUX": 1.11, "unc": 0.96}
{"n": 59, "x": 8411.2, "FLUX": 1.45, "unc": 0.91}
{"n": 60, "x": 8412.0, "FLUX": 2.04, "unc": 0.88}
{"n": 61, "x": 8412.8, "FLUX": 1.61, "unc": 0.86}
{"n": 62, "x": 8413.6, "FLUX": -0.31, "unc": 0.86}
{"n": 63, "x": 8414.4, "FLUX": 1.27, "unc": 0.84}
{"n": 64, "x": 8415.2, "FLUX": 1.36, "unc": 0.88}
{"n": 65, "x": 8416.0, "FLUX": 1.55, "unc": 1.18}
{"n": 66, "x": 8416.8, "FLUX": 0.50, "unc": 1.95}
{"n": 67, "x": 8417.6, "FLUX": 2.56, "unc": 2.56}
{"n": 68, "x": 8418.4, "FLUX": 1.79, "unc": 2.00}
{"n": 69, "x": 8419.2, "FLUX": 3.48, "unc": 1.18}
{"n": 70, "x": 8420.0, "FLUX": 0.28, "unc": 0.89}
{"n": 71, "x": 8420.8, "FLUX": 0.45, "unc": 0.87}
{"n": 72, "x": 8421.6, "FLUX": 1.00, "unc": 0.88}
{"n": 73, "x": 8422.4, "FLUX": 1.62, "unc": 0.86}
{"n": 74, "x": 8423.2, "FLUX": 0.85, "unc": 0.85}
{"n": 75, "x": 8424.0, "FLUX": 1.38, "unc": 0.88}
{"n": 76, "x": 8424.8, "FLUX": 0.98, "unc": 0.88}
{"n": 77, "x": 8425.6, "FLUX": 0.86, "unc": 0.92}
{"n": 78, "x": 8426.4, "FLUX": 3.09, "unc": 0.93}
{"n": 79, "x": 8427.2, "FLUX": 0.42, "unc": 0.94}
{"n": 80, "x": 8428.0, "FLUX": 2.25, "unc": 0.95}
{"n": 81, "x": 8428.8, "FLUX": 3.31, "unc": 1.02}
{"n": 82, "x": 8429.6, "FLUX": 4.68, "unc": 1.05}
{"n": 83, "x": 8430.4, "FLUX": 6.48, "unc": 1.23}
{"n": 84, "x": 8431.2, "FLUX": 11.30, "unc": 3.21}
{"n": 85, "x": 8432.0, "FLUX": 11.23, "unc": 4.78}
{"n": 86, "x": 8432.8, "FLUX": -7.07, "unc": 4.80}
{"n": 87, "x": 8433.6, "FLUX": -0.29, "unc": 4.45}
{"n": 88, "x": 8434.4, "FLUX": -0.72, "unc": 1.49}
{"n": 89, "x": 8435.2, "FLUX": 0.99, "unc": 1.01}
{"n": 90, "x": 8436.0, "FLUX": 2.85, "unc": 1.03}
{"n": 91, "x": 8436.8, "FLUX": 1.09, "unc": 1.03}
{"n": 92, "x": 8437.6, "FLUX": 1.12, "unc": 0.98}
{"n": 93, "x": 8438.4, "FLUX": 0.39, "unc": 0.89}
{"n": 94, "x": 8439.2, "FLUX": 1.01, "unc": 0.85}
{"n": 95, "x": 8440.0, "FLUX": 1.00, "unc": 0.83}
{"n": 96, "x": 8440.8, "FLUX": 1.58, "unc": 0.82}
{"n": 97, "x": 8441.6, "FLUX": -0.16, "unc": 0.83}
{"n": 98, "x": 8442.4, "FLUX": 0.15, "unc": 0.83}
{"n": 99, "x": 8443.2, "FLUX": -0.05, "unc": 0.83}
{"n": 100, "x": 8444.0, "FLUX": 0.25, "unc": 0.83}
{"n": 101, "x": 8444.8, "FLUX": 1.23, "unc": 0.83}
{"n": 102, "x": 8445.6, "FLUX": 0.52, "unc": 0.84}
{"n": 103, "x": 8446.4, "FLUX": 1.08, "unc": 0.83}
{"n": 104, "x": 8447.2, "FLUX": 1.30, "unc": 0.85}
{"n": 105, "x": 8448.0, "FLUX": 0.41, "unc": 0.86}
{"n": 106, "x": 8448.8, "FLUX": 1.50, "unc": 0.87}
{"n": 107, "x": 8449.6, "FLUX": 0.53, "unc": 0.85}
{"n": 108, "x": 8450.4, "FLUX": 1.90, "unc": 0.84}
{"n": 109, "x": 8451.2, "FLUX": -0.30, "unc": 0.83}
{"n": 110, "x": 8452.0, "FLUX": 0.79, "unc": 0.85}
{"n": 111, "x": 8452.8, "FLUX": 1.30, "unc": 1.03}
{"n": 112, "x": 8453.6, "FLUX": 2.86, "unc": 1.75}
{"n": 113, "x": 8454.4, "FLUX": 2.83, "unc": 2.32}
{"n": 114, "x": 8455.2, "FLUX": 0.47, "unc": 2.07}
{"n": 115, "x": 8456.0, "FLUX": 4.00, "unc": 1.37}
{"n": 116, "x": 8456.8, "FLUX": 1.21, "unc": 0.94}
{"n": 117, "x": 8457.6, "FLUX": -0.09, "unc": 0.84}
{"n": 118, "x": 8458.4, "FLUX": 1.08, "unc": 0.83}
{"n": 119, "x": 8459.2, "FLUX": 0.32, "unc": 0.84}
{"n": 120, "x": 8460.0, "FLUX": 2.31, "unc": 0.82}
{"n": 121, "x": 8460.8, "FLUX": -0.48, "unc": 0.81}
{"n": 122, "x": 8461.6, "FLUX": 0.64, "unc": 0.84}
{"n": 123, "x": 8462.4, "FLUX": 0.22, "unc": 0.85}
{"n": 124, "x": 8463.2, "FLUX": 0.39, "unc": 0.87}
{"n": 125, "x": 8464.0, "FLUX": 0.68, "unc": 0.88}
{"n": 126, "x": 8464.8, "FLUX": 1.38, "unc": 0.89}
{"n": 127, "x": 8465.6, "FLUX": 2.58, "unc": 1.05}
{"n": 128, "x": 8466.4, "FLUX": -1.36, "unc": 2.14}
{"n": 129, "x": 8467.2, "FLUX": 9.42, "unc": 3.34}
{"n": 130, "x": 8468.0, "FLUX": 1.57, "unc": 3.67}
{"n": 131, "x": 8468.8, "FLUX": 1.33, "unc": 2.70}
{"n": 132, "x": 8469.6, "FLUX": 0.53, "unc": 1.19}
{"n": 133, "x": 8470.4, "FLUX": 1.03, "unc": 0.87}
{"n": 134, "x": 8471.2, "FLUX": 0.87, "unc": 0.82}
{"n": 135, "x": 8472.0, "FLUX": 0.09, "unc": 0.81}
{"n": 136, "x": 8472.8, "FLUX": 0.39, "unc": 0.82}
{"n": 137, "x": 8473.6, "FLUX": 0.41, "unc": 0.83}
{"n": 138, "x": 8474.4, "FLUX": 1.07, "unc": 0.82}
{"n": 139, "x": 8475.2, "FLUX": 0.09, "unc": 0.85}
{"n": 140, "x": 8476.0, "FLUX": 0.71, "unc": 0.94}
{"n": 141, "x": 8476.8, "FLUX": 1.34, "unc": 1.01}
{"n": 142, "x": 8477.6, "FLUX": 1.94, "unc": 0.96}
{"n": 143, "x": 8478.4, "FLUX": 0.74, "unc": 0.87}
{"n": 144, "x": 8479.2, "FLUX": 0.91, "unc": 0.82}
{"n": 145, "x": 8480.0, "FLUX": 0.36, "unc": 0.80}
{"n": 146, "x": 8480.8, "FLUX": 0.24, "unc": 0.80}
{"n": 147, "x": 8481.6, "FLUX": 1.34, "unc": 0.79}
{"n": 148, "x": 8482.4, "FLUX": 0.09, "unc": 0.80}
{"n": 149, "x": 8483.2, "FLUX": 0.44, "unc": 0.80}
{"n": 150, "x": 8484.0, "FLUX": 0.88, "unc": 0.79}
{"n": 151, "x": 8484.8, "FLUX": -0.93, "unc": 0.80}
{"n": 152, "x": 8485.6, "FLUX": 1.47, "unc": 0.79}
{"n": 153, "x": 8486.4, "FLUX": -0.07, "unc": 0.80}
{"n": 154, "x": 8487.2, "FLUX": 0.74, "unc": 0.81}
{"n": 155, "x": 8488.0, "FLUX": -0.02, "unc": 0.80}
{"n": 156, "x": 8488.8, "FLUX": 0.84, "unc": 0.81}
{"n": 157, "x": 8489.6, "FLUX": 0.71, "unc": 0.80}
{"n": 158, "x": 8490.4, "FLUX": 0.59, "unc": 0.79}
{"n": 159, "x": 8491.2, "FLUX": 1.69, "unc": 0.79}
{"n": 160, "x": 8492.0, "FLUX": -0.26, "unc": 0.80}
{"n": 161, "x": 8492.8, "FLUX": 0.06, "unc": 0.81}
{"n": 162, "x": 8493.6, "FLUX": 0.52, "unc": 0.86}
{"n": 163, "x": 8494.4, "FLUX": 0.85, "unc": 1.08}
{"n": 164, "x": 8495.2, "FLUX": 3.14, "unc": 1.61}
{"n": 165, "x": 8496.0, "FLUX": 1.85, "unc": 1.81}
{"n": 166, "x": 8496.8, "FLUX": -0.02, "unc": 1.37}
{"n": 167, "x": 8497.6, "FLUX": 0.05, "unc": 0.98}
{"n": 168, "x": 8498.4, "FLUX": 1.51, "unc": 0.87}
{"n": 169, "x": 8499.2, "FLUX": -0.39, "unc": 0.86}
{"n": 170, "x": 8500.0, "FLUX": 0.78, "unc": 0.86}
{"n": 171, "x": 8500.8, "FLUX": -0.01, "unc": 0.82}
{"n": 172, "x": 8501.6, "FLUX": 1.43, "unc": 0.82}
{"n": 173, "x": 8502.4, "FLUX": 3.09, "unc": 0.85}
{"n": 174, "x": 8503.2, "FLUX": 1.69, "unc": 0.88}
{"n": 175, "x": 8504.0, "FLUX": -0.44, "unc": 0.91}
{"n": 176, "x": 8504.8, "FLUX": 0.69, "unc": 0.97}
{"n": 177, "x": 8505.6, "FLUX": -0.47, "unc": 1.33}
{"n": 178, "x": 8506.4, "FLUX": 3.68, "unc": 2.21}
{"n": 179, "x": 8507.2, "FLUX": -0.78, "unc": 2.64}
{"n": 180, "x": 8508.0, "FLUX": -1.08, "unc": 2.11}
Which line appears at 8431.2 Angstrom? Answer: H-alpha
